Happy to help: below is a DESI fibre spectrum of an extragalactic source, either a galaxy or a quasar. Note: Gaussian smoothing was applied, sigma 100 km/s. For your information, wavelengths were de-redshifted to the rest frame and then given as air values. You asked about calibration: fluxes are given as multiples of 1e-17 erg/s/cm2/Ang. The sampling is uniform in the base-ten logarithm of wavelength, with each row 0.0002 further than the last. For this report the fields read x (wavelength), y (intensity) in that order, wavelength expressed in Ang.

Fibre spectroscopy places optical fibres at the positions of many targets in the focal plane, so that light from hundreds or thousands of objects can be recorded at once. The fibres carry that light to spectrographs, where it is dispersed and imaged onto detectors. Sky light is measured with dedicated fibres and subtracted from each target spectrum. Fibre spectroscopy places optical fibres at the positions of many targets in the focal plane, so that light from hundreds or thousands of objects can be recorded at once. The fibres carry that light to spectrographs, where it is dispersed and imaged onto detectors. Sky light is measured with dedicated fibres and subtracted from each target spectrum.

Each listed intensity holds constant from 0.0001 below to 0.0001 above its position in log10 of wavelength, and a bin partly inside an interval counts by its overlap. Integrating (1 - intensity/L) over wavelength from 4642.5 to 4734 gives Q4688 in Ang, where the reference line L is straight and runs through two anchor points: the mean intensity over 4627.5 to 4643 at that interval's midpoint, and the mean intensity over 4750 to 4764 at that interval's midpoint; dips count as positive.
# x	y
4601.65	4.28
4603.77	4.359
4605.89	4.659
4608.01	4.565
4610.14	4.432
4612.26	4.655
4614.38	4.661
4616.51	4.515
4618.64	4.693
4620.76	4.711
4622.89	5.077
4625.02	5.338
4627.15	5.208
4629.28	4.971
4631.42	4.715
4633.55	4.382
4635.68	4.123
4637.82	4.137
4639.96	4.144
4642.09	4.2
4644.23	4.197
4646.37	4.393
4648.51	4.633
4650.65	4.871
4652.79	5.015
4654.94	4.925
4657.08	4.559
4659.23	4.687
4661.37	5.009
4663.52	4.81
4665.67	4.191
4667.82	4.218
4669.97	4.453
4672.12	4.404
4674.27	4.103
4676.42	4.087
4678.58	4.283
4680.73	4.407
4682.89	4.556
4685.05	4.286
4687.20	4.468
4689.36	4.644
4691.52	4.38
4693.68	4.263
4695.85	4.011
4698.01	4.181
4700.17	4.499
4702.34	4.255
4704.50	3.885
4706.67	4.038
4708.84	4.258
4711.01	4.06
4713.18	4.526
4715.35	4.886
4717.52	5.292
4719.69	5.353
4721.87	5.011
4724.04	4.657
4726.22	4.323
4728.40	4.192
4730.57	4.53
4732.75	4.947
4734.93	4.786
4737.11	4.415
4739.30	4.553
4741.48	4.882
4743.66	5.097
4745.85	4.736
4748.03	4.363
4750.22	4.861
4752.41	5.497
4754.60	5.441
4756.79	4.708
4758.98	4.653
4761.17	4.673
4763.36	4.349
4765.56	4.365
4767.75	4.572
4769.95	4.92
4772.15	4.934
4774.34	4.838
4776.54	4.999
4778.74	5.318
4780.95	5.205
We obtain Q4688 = 2.7 Ang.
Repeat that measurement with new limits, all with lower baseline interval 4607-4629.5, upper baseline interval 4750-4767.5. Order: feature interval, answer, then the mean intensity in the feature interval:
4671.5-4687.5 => 1.62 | 4.32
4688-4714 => 2.99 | 4.25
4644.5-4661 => 0.30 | 4.71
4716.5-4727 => -0.31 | 4.94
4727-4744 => 0.54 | 4.65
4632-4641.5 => 1.14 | 4.23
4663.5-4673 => 0.85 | 4.37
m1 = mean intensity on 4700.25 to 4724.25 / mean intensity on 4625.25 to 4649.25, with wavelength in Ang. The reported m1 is 1.0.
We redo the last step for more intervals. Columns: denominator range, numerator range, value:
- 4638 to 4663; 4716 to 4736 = 1.04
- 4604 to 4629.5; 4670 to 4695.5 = 0.91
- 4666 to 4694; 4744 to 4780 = 1.11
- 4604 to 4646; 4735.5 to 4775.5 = 1.04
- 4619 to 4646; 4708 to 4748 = 1.02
